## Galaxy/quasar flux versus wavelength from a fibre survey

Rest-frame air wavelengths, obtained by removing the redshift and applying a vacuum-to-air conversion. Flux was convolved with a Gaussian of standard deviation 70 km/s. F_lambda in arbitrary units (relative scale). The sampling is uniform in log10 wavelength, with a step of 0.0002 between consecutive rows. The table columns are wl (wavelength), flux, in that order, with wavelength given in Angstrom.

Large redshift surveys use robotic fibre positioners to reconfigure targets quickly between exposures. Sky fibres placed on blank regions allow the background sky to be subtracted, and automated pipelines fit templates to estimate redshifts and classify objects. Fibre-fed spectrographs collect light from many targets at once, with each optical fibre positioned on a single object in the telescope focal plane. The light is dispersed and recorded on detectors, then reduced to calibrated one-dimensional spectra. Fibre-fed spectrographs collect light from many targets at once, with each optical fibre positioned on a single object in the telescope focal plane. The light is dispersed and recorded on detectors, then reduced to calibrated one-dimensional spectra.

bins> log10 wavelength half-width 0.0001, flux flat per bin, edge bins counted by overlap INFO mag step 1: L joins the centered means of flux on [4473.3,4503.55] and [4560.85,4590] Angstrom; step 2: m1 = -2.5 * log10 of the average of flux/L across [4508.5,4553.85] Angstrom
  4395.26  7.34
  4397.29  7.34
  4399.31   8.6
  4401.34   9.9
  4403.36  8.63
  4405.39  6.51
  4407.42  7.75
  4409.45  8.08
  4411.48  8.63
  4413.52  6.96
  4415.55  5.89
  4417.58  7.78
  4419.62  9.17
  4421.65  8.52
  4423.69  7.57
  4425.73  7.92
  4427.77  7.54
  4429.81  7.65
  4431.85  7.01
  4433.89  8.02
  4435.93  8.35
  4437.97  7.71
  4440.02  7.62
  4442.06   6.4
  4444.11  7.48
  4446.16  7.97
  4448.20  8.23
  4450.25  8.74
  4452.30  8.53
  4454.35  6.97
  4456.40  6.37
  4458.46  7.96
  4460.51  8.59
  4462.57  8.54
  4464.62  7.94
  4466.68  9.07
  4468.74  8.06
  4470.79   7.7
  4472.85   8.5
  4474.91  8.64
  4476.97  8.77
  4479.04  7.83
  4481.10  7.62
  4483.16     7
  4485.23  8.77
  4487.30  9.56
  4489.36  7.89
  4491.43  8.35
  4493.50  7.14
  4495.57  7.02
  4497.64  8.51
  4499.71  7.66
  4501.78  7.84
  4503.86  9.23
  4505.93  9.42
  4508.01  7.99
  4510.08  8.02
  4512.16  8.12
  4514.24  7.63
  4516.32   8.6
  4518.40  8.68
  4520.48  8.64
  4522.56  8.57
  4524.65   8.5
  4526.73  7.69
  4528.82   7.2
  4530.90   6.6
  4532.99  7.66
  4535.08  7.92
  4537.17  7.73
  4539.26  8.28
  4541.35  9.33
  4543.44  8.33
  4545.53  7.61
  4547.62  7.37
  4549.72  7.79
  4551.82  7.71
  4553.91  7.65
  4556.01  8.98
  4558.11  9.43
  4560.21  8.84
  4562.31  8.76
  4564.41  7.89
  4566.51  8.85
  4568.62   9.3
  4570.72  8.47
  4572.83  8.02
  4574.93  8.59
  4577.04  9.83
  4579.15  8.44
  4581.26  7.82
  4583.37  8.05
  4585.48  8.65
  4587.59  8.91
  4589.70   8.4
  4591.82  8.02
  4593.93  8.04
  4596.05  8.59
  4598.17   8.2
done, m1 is 0.04 mag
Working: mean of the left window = 8.08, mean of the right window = 8.58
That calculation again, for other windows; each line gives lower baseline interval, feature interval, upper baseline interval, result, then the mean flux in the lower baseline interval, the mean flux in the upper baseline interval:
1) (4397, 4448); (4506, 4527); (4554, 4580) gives 0.01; 7.81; 8.74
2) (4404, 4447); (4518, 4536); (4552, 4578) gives 0.06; 7.65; 8.68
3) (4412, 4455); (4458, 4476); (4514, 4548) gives -0.07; 7.73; 8.04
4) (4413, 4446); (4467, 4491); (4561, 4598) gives -0.04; 7.62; 8.5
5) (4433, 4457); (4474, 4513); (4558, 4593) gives -0.02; 7.72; 8.58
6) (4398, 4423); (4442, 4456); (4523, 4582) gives 0.04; 8.02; 8.24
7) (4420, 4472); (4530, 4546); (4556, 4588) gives 0.07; 7.88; 8.66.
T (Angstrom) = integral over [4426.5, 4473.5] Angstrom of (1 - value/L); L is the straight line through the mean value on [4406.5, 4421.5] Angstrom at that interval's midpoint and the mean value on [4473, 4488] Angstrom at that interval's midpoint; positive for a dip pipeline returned 1.2 Angstrom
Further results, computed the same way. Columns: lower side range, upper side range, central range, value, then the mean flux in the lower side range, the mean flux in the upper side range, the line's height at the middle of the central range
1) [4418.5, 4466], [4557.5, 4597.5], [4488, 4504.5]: 0.38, 7.87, 8.56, 8.14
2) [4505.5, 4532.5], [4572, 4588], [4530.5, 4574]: 0.48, 8.09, 8.53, 8.33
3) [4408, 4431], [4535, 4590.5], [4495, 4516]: -0.06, 7.78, 8.42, 8.16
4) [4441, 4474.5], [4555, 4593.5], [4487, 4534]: 0.94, 7.96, 8.62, 8.25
